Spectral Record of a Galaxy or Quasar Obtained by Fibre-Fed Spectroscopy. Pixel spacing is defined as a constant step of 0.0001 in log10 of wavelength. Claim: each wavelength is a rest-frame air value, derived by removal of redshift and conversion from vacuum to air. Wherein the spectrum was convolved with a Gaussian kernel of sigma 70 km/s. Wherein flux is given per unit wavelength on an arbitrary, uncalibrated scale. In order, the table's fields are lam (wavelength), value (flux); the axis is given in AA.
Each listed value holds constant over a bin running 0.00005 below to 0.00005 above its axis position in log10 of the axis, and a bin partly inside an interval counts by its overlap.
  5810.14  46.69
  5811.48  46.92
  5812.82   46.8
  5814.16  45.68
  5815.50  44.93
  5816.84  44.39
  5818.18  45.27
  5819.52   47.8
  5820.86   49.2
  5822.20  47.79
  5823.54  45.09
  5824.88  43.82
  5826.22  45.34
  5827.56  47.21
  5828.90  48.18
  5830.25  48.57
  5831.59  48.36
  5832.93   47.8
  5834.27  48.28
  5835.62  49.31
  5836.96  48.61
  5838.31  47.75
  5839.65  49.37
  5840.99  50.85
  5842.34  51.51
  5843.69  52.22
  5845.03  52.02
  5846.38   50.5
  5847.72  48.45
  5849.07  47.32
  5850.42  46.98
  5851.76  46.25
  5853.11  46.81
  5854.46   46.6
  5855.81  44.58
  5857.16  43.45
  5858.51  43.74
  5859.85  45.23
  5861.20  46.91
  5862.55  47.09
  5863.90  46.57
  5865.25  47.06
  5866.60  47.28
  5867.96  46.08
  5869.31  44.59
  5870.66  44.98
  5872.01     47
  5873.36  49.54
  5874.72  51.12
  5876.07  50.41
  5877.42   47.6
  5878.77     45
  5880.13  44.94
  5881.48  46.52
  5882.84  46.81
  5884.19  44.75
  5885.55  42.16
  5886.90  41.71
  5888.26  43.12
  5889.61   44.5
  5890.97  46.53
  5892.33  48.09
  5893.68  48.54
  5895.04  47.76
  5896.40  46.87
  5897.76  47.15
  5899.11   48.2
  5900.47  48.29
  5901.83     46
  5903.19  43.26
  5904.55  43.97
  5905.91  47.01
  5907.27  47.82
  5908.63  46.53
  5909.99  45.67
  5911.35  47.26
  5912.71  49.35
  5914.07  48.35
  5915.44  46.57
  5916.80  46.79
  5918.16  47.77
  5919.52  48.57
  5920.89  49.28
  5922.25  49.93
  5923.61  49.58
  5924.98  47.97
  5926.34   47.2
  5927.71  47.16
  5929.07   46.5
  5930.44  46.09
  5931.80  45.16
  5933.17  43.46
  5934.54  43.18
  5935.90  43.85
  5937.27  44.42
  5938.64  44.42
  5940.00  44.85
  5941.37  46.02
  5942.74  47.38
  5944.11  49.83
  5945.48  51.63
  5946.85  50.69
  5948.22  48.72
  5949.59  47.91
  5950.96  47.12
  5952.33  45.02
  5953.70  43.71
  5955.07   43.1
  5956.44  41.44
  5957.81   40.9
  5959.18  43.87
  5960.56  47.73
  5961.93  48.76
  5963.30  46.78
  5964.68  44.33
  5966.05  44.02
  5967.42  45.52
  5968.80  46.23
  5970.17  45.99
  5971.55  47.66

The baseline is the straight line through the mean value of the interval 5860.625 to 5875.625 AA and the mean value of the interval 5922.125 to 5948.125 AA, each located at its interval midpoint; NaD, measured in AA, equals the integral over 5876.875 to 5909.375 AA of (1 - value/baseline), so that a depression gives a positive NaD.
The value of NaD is 0.7 AA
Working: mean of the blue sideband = 47.1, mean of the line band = 46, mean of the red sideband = 46.8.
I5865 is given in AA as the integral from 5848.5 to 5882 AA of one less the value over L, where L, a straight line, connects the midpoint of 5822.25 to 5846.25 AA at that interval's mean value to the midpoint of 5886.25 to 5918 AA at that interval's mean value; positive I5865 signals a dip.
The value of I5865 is 0.7 AA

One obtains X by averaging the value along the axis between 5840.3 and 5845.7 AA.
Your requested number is 51.6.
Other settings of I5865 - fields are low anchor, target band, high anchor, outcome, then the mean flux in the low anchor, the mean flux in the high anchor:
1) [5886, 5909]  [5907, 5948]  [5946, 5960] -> -1.3 AA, 46.2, 45.3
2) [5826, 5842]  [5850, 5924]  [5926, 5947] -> 1.1 AA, 48.5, 46.2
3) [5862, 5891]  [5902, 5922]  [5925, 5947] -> -0.4 AA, 46.1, 46.3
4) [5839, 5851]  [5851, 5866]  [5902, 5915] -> 1.0 AA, 49.9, 46.5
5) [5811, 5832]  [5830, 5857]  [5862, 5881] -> -1.0 AA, 46.6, 47.1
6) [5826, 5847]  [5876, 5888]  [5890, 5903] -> 0.6 AA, 49.2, 47.3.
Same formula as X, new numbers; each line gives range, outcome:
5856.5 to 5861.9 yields 44.9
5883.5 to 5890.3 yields 43.3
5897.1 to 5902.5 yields 47.5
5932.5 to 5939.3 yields 43.8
